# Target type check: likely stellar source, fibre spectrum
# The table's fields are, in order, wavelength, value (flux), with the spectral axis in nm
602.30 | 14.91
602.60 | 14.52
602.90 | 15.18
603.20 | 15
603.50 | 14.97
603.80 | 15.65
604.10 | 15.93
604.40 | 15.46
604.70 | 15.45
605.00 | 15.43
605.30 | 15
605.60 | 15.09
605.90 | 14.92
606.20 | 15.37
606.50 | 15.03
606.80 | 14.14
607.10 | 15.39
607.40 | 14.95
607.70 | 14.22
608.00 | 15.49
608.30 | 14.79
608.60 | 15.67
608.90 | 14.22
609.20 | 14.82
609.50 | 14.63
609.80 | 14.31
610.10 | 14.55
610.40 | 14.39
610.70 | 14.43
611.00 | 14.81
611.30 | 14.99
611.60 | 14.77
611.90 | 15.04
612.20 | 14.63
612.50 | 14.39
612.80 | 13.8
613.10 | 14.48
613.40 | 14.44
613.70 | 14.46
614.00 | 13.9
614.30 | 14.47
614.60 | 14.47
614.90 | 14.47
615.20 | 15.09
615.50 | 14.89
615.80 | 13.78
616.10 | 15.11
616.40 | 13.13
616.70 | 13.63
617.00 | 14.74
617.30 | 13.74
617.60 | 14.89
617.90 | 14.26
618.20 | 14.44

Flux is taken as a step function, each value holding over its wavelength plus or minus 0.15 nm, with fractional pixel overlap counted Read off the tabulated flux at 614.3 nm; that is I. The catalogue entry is 14.47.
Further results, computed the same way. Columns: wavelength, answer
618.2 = 14.44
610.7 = 14.43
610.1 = 14.55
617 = 14.74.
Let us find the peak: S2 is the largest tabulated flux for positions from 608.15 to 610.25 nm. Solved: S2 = 15.67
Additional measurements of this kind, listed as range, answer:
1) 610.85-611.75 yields 14.99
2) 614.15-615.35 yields 15.09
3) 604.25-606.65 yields 15.46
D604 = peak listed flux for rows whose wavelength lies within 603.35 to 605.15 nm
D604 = 15.93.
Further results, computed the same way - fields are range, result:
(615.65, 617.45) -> 15.11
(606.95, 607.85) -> 15.39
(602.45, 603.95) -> 15.65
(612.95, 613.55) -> 14.48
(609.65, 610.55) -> 14.55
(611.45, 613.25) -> 15.04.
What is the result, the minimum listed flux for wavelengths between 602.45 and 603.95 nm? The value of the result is 14.52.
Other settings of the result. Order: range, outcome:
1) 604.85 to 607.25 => 14.14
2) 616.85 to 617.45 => 13.74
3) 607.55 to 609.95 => 14.22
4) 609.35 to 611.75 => 14.31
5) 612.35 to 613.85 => 13.8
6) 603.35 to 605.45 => 14.97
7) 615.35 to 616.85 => 13.13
